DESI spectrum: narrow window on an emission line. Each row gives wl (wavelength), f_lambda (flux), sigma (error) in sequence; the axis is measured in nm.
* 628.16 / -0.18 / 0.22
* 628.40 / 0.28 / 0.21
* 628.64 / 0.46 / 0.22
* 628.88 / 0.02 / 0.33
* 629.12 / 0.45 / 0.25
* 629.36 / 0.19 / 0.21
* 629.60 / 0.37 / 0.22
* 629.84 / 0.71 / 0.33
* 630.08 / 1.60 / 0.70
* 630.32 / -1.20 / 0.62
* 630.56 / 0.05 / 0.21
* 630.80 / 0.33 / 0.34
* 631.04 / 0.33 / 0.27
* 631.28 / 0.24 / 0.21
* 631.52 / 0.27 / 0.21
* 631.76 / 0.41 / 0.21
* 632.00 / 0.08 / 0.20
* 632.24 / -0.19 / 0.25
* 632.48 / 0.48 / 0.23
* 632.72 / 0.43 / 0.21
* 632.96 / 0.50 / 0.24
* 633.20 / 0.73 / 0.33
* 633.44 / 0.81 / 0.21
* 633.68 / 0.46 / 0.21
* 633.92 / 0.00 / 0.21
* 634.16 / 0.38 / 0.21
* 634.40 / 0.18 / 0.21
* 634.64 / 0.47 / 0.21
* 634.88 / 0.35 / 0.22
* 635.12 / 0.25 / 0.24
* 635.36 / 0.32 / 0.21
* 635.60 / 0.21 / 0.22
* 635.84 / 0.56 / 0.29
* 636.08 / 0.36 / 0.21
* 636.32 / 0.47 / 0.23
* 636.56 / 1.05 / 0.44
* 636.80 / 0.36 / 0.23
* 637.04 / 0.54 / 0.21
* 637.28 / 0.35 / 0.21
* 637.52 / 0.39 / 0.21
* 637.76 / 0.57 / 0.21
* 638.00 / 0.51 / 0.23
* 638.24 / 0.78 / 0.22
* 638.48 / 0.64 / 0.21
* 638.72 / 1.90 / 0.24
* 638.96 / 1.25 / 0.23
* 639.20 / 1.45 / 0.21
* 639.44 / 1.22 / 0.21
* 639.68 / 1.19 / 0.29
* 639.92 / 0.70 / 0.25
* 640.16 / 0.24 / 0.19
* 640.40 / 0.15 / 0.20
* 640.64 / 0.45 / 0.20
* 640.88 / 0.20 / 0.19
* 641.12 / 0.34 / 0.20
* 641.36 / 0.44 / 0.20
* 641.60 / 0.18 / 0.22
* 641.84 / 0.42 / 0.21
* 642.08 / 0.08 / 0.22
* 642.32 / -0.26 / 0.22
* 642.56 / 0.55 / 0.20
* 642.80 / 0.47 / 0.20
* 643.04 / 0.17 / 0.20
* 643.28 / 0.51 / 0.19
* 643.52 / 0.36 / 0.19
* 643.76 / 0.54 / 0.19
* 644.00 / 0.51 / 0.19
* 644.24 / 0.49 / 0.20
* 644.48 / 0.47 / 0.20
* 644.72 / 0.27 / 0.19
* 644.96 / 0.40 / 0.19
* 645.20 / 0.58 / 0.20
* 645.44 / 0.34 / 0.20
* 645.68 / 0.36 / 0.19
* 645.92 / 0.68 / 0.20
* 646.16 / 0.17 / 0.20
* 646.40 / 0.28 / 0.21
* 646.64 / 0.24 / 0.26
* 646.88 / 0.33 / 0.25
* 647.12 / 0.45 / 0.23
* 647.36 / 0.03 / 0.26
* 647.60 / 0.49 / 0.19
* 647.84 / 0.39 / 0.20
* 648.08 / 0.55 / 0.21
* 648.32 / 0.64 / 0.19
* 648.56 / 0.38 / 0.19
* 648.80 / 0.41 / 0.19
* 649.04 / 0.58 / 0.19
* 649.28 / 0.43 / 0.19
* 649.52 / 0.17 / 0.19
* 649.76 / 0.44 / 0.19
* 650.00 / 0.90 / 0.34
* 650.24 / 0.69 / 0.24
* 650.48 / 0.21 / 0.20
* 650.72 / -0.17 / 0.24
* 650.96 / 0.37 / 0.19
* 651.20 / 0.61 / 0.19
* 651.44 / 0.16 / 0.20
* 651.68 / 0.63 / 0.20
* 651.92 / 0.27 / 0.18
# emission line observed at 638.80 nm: [O II] 3727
